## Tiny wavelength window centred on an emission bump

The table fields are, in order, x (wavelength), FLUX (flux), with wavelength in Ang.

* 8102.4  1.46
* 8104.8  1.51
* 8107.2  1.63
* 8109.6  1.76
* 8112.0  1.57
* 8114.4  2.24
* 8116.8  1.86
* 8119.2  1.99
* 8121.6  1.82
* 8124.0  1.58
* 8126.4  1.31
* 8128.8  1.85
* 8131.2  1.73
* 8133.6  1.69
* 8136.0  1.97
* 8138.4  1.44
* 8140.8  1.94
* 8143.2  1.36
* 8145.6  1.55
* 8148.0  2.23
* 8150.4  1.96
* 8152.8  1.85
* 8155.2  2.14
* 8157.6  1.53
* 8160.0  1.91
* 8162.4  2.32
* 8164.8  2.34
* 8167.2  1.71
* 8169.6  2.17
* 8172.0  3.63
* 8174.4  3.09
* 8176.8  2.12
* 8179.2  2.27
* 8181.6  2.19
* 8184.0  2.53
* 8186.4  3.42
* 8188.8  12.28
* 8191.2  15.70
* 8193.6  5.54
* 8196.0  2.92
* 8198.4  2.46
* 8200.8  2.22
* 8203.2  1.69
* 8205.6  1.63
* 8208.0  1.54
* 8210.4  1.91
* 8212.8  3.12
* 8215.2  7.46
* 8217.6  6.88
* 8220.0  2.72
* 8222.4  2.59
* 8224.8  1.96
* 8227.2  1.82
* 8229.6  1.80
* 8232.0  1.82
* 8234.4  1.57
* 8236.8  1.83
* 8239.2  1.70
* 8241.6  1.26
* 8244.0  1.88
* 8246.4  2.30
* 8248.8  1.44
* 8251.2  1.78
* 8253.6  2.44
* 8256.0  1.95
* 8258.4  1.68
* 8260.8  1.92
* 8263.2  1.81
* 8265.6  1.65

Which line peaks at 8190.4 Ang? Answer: Halpha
